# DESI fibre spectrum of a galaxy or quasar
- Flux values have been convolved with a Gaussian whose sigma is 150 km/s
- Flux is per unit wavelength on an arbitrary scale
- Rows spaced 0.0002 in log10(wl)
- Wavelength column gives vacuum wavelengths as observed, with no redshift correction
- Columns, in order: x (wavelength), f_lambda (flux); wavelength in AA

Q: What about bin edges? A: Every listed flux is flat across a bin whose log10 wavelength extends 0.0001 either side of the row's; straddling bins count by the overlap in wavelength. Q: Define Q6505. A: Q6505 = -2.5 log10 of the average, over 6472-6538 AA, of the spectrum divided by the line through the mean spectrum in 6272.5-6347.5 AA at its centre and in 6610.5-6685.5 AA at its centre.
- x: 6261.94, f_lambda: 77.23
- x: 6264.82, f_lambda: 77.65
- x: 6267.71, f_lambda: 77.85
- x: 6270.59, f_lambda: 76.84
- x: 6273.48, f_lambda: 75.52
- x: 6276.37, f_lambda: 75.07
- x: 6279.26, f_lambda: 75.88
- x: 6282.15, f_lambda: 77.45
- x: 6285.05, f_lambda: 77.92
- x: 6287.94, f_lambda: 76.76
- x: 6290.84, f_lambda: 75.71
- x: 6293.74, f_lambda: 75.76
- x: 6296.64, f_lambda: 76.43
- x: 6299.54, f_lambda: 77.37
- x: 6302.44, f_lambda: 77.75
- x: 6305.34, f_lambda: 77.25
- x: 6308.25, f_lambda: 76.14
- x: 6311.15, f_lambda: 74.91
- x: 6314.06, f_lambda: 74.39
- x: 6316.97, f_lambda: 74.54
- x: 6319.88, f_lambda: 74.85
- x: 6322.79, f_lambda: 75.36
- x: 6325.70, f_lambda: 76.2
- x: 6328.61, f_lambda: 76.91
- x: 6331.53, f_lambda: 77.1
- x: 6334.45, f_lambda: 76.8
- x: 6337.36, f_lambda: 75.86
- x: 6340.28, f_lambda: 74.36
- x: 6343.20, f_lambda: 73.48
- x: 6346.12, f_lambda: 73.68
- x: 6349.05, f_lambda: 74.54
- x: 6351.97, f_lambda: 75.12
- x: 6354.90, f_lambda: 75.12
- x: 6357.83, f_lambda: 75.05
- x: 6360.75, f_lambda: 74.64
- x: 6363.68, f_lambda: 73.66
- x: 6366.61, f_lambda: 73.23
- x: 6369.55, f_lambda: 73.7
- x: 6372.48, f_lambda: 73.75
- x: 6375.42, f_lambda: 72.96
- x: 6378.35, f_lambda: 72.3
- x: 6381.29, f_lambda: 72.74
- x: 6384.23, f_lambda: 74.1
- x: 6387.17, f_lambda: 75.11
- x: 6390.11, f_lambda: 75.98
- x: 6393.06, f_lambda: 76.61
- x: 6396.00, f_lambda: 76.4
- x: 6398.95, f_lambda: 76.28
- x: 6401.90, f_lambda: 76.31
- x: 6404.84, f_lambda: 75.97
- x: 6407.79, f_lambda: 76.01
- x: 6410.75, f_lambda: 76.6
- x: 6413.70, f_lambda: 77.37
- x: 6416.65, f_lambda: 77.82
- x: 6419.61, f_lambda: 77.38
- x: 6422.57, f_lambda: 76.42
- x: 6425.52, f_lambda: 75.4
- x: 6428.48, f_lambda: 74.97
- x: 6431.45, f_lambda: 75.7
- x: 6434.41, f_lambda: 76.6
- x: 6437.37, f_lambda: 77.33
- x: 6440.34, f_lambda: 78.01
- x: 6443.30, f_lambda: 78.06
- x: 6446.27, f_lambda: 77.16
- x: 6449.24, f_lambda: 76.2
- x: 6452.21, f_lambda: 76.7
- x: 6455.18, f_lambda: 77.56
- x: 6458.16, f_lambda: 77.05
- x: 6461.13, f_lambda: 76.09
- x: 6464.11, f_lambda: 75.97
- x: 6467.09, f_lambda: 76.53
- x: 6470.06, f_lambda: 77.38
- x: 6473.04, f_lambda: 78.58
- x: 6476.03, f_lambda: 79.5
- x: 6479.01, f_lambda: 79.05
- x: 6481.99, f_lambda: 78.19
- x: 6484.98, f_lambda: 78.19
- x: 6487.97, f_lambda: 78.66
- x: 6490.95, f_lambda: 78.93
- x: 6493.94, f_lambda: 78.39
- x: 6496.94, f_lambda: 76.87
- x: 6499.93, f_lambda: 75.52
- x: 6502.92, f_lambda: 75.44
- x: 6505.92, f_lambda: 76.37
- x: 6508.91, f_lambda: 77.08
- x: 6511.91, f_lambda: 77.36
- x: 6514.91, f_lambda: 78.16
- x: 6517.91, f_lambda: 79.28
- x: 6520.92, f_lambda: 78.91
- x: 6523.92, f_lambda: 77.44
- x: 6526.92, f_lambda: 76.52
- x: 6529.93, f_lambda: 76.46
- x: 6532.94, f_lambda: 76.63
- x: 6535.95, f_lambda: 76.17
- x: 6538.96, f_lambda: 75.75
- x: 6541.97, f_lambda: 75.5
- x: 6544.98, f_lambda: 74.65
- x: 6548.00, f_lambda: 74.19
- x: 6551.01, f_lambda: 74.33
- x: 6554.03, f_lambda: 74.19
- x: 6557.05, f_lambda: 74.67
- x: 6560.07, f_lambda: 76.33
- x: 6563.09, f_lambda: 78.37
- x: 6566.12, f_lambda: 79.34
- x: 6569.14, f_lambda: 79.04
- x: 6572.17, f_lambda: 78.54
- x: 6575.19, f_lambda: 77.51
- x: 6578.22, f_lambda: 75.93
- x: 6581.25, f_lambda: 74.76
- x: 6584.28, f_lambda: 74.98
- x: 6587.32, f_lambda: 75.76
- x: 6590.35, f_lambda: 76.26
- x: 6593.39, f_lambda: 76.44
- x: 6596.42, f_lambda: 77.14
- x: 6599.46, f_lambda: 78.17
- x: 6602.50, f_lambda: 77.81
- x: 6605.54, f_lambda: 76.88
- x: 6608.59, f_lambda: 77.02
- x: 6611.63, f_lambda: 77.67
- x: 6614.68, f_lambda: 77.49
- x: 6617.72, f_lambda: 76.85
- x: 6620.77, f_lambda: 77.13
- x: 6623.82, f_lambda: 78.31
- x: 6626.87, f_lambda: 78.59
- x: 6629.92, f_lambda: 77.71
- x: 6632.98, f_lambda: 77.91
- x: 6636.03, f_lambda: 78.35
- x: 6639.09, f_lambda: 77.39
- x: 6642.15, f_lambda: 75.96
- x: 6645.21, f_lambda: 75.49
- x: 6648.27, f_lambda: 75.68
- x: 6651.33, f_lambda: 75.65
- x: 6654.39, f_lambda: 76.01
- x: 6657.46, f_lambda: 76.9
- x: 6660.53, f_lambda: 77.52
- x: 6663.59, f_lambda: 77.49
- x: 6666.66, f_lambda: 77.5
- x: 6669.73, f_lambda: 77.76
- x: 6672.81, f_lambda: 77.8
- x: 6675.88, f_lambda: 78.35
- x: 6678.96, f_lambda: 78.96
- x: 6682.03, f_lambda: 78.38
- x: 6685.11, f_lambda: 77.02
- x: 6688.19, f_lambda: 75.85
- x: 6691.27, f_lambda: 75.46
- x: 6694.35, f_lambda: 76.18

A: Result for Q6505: -0.01 mag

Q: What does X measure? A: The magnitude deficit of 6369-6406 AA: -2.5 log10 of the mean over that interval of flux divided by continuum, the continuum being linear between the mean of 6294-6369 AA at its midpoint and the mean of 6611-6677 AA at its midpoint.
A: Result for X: 0.01 mag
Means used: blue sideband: 75.4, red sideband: 77.2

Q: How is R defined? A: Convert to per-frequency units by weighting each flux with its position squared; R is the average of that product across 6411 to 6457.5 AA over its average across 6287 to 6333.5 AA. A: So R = 1.1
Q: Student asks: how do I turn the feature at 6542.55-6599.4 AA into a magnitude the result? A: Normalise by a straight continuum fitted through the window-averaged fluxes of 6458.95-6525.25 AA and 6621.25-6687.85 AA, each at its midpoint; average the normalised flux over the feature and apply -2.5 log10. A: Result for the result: 0.02 mag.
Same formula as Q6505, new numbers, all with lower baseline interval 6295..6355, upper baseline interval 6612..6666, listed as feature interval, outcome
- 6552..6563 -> 0.018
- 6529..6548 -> 0.013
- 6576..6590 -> 0.019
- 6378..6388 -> 0.034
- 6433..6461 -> -0.013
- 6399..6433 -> -0.004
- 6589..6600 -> 0.000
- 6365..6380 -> 0.039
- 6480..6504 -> -0.017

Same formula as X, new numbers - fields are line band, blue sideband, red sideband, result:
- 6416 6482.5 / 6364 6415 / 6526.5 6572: -0.02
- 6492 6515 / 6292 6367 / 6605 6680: -0.01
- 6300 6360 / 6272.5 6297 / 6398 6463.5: 0.01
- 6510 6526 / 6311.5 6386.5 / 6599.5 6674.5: -0.03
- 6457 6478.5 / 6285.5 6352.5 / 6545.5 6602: -0.02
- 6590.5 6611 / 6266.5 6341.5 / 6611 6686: 0.00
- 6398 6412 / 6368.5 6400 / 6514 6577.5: -0.02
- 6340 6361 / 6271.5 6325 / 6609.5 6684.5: 0.03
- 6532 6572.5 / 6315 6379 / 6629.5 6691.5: 0.00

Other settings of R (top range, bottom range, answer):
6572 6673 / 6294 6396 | 1.12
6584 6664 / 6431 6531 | 1.04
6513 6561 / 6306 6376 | 1.08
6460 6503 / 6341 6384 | 1.09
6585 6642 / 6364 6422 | 1.10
